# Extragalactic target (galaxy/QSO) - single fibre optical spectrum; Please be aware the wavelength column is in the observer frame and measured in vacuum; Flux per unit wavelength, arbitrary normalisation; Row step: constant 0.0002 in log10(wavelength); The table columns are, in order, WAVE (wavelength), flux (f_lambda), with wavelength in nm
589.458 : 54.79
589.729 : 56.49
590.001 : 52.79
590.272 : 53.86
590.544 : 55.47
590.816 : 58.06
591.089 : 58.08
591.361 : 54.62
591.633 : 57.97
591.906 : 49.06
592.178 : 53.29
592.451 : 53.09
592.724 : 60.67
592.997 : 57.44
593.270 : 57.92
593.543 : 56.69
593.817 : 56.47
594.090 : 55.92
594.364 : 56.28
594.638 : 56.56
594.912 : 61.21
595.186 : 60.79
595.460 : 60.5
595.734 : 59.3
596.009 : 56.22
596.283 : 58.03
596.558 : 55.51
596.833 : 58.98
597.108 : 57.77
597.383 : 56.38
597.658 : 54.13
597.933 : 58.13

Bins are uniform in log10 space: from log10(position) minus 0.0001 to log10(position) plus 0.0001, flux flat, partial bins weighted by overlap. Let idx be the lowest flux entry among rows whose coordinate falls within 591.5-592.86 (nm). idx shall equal 49.06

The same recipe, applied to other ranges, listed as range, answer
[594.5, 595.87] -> 56.56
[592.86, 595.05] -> 55.92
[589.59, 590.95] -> 52.79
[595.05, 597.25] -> 55.51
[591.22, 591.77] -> 54.62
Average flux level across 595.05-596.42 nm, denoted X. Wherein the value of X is 59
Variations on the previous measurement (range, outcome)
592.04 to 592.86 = 55.7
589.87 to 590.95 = 55.1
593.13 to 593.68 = 57.3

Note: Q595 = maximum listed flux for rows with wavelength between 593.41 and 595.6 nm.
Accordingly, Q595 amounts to 61.21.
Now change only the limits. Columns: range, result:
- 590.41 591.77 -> 58.08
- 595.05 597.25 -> 60.79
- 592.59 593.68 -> 60.67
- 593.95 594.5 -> 56.28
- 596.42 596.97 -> 58.98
